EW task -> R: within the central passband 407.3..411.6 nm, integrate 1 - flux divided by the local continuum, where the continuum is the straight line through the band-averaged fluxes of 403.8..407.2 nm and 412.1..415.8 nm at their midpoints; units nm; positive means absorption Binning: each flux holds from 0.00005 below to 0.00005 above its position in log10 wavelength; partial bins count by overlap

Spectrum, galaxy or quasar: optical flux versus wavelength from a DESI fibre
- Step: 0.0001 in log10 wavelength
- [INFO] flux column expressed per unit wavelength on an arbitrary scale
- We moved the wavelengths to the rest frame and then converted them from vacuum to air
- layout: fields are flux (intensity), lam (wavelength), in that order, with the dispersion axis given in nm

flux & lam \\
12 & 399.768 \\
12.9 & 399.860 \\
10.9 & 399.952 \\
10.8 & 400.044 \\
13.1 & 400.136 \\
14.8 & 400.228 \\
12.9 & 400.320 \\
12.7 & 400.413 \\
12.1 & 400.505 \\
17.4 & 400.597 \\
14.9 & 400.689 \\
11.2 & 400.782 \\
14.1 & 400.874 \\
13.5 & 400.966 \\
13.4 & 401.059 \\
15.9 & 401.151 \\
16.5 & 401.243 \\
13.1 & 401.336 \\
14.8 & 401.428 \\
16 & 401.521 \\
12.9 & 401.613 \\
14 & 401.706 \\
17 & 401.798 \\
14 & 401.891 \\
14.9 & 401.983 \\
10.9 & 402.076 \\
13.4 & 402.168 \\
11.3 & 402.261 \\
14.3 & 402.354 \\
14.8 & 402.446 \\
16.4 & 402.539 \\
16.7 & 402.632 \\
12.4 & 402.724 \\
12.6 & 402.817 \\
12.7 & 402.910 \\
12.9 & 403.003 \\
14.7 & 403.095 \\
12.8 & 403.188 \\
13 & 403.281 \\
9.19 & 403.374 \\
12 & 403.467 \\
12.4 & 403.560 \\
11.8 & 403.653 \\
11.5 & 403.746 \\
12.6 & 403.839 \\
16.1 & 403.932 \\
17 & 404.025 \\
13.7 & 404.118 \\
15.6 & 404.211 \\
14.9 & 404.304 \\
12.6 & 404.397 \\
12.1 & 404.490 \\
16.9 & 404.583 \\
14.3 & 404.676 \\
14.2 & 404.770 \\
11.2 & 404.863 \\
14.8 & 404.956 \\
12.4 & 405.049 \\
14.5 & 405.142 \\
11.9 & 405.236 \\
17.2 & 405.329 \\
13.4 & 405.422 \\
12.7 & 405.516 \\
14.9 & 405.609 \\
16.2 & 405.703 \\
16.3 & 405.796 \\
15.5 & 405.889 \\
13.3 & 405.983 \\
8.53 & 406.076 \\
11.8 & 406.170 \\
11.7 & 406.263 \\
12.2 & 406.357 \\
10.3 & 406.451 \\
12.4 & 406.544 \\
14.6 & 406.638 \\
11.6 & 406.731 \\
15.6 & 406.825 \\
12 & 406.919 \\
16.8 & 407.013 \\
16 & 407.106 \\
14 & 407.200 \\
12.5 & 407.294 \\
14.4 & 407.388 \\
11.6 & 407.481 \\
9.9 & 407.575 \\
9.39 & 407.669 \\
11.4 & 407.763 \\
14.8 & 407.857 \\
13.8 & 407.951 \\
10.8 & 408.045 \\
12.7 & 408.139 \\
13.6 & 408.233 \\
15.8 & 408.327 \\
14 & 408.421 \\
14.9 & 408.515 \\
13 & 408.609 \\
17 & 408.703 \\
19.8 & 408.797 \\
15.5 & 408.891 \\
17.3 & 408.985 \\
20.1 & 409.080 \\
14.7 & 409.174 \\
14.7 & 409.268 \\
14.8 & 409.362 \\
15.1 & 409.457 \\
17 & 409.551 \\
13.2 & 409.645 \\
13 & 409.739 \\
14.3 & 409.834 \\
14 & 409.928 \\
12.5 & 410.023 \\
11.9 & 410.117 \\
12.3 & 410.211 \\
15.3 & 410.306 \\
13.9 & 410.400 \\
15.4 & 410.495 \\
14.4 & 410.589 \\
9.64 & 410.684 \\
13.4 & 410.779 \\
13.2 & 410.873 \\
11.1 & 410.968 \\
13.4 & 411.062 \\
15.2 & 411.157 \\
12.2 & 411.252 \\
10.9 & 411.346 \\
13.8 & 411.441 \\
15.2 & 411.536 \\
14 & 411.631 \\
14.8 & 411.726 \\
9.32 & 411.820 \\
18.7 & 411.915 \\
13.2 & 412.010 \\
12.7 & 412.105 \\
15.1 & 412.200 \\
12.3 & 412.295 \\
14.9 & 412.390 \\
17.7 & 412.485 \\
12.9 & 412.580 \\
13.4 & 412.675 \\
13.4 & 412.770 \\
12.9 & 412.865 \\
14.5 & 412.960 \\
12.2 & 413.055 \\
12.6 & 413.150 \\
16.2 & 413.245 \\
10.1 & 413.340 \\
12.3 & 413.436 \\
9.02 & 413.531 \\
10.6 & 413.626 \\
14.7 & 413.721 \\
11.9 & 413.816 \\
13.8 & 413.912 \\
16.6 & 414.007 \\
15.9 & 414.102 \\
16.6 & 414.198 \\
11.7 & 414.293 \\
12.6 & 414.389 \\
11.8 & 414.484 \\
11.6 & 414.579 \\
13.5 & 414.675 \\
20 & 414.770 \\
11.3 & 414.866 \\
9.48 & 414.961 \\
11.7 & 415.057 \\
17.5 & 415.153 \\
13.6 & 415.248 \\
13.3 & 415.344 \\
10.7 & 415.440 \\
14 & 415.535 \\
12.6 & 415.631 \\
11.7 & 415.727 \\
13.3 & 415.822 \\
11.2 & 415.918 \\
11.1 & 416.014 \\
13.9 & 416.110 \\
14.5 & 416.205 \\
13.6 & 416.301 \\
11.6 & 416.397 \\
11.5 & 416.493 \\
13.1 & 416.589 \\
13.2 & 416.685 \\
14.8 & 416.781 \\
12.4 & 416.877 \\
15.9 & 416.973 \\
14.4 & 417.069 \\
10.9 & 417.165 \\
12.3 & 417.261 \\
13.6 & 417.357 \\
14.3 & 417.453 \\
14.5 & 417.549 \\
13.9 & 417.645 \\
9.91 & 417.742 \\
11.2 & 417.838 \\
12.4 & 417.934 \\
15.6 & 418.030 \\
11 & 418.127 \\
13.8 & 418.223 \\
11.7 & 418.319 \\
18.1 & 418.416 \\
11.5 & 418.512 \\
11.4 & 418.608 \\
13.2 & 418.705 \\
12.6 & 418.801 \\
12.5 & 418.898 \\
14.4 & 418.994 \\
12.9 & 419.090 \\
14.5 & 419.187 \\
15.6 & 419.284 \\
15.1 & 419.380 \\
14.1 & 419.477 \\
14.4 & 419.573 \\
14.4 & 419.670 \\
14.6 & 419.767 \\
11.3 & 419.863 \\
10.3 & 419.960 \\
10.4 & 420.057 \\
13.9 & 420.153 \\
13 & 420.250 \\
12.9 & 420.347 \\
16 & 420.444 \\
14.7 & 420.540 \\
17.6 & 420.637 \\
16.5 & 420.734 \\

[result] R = -0.08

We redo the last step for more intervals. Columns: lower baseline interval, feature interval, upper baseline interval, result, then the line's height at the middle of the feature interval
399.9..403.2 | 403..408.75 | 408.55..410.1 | 0.478 nm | 14.6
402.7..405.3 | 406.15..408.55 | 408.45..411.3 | 0.159 nm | 14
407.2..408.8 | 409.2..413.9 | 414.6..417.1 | -0.066 nm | 13.3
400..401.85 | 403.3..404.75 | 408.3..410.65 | 0.086 nm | 14.4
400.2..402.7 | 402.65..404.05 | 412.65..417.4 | 0.111 nm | 14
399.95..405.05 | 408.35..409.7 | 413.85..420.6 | -0.225 nm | 13.5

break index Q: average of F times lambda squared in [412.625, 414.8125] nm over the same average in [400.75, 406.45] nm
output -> 1.03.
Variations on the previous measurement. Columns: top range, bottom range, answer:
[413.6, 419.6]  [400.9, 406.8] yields 1.04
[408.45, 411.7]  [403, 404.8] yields 1.09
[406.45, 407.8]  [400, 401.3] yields 0.97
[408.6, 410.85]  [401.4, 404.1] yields 1.12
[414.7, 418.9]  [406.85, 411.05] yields 0.97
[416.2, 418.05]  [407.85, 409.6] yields 0.90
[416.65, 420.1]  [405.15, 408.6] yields 1.05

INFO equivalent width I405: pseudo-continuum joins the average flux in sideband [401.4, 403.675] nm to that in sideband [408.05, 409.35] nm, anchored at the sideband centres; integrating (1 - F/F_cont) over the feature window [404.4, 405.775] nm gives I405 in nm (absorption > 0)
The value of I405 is 0.03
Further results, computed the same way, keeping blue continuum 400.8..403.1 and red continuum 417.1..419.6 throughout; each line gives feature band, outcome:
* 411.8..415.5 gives 0.03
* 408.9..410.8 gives -0.09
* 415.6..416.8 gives 0.06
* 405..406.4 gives 0.04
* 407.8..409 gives -0.09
